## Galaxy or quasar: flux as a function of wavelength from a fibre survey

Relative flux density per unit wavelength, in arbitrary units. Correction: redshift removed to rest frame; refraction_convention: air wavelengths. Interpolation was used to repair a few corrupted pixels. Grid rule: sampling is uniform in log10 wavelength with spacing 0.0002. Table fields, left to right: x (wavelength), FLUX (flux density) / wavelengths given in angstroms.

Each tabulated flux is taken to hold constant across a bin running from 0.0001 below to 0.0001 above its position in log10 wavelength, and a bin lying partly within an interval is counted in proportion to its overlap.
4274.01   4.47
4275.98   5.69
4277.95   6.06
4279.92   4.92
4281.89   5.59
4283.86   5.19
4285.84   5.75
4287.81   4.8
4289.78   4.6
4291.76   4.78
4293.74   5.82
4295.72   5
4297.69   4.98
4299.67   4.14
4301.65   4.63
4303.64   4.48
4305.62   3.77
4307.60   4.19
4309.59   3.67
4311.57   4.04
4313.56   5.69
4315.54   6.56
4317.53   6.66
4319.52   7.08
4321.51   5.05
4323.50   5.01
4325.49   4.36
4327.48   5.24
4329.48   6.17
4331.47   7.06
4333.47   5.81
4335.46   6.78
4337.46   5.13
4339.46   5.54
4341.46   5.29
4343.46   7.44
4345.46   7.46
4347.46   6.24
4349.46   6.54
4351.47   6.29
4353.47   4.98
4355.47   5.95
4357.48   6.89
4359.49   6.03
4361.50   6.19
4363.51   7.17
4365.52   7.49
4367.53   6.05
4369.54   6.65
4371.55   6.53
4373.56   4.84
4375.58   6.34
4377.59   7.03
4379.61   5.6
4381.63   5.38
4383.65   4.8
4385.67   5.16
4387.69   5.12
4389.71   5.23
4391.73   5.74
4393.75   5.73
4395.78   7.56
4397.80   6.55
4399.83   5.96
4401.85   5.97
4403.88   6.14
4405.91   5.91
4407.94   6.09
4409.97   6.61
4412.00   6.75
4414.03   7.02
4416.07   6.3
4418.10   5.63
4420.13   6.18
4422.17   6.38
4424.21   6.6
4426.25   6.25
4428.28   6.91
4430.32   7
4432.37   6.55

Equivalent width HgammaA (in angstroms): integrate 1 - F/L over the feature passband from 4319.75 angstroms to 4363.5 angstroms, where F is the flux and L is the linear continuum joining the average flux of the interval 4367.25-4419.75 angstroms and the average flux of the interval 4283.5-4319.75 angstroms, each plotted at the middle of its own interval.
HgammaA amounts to -4.57 angstroms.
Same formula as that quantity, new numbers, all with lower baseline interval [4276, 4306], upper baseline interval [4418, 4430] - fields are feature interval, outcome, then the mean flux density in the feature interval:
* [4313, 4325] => -1.46 angstroms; 5.95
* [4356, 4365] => -1.31 angstroms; 6.58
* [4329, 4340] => -1.26 angstroms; 6.1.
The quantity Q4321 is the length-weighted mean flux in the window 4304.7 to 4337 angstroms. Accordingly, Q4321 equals 5.45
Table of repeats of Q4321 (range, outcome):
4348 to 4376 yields 6.28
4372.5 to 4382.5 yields 5.85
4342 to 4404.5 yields 6.16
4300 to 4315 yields 4.41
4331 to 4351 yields 6.31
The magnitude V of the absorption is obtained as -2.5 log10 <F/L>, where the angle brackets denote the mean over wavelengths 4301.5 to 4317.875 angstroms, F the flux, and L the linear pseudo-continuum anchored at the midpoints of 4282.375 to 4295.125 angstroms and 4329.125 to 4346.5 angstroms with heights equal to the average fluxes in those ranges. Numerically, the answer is 0.18 mag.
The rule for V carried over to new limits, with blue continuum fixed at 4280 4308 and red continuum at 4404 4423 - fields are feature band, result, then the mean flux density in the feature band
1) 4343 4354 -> -0.18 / 6.51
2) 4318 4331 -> -0.07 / 5.6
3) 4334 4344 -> -0.11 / 5.96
